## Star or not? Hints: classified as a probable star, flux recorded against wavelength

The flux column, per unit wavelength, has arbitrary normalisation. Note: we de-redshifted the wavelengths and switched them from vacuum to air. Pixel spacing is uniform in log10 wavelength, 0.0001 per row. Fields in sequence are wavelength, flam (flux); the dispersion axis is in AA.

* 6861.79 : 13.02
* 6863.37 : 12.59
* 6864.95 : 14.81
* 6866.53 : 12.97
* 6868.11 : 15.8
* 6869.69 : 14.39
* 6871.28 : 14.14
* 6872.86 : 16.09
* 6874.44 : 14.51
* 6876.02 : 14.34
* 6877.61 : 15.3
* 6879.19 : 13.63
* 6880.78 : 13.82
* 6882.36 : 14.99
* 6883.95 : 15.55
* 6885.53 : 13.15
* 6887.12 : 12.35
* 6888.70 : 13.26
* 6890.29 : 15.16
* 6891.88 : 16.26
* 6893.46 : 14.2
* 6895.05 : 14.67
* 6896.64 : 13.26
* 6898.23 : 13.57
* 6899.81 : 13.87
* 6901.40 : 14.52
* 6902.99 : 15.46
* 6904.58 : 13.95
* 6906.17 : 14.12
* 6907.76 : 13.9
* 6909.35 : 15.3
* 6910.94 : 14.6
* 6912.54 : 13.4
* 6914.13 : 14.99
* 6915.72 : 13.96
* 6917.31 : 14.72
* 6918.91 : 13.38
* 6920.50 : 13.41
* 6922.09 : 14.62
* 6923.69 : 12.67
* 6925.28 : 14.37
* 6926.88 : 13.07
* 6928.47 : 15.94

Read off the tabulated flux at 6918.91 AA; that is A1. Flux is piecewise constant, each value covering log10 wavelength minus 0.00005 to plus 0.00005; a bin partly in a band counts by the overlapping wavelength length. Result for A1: 13.38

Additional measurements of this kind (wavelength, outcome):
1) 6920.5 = 13.41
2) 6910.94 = 14.6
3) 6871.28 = 14.14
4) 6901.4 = 14.52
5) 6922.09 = 14.62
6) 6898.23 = 13.57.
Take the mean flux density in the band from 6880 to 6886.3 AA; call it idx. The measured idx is 14.4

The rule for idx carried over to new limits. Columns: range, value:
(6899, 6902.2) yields 14.2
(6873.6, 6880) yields 14.5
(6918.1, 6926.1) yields 13.7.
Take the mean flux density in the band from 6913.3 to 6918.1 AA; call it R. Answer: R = 14.6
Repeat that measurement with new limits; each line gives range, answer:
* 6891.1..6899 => 14.4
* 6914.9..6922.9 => 14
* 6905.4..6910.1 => 14.4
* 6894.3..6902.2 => 14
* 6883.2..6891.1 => 13.9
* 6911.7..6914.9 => 14.2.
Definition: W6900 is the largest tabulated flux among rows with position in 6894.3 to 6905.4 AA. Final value 15.46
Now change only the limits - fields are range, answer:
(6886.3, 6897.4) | 16.26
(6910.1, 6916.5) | 14.99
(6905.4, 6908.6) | 14.12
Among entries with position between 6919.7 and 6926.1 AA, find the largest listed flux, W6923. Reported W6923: 14.62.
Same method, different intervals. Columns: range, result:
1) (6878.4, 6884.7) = 15.55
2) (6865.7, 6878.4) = 16.09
